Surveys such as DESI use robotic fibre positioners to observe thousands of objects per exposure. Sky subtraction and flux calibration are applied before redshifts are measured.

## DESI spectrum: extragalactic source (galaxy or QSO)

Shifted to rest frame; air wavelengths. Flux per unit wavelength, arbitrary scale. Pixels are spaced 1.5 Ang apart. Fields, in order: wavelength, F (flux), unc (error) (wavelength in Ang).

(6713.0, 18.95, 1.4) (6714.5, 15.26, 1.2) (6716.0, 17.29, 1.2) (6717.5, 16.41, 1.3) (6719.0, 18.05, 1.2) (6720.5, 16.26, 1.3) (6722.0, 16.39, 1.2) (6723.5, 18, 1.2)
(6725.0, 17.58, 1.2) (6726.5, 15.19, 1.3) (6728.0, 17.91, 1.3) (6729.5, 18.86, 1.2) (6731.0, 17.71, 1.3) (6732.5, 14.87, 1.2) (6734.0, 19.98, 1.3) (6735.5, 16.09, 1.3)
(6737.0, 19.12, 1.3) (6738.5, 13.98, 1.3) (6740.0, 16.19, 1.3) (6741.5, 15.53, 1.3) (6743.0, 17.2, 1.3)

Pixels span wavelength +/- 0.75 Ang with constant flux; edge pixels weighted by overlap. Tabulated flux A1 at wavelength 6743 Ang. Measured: 17.2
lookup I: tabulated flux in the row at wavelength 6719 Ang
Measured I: 18.05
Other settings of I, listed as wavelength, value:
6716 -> 17.29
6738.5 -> 13.98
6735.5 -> 16.09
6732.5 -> 14.87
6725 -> 17.58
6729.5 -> 18.86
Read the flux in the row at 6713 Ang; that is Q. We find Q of 18.95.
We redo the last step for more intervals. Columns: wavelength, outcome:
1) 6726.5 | 15.19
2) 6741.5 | 15.53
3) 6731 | 17.71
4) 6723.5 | 18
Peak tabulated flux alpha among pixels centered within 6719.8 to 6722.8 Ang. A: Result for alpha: 16.39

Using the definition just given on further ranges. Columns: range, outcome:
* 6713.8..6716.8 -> 17.29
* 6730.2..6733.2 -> 17.71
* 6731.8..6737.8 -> 19.98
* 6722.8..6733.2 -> 18.86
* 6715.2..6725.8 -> 18.05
